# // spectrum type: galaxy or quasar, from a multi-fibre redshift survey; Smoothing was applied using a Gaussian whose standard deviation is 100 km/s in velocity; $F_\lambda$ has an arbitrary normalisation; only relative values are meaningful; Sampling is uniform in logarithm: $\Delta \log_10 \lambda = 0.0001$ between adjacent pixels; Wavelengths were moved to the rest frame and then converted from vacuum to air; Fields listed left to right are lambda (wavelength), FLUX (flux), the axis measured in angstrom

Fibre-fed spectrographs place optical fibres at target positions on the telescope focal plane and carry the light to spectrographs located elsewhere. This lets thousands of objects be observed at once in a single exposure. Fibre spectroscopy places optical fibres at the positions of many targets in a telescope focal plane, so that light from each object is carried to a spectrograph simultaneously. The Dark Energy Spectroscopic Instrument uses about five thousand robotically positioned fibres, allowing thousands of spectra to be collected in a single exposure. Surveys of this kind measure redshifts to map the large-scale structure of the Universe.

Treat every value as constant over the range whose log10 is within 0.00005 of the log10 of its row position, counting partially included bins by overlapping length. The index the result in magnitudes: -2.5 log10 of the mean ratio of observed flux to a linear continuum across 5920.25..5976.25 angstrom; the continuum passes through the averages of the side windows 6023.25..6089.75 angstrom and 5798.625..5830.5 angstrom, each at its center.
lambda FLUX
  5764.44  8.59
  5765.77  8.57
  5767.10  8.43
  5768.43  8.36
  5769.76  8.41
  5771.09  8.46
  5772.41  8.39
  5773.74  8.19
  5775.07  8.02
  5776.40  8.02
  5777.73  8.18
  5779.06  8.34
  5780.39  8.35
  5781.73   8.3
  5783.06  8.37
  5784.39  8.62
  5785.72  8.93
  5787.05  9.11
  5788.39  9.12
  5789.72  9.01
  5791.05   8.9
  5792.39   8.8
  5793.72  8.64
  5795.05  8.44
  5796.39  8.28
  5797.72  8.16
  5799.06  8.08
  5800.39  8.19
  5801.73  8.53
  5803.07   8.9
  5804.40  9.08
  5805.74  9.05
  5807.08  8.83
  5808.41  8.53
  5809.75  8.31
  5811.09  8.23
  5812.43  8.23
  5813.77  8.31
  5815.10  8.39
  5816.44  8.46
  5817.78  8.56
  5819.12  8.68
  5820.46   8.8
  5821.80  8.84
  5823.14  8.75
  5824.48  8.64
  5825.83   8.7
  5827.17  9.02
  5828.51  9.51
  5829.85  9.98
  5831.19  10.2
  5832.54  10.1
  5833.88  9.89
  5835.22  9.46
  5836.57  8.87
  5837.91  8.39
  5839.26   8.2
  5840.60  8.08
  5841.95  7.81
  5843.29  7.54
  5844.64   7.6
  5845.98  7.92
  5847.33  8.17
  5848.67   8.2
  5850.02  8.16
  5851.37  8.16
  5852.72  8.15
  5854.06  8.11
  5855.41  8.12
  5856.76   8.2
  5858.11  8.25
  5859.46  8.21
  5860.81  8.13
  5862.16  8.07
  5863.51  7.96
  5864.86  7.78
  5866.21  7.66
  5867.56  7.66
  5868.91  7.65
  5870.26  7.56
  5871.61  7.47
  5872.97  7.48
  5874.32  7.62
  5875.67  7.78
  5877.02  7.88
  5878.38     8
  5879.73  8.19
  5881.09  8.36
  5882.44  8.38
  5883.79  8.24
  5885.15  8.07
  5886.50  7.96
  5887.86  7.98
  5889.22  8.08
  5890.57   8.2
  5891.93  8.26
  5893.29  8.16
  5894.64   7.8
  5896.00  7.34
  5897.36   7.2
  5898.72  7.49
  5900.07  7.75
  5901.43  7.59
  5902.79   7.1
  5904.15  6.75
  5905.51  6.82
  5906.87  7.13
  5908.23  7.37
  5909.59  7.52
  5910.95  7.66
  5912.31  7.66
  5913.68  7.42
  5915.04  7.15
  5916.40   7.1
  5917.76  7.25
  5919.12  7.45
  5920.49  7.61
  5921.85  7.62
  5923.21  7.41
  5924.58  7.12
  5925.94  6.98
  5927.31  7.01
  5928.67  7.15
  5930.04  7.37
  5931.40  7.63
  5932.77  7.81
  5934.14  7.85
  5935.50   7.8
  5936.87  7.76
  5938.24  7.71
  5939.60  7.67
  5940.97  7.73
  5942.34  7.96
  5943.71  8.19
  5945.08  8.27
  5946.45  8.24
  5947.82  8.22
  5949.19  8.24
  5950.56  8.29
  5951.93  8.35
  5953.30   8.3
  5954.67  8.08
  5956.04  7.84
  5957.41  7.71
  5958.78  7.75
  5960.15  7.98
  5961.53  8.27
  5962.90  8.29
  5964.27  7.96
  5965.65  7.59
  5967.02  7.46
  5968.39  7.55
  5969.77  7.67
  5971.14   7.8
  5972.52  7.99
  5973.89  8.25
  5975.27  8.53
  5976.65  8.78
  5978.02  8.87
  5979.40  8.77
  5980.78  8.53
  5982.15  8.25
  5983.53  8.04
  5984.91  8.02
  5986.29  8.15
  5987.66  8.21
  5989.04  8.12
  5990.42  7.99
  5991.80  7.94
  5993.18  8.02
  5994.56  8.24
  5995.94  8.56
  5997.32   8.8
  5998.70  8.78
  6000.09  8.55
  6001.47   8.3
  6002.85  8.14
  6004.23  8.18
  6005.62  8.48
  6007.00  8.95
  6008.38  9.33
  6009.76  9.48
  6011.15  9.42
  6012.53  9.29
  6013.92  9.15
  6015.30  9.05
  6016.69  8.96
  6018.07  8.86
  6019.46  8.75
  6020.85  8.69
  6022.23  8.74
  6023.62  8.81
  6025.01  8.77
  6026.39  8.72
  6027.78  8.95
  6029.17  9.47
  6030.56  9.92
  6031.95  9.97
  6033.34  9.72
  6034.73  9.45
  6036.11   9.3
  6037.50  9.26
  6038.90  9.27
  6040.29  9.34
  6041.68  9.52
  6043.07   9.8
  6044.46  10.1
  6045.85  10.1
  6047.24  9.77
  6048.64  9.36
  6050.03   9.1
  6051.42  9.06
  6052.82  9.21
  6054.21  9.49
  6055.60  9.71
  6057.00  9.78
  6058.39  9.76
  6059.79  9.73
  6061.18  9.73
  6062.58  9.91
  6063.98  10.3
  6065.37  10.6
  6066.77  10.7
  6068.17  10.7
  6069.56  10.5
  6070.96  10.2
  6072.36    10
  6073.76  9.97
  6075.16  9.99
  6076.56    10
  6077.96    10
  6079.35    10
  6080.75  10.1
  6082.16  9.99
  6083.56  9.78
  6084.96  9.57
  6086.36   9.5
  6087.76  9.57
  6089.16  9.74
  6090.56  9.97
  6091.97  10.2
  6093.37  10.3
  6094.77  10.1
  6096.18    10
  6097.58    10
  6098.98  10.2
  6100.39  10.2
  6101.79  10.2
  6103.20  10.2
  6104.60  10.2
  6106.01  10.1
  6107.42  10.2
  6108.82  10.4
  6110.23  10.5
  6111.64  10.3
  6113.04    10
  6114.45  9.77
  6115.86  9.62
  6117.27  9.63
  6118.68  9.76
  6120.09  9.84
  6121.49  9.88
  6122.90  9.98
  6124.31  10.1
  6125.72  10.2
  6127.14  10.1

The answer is 0.182 mag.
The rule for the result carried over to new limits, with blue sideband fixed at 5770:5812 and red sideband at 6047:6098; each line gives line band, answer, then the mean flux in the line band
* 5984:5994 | 0.18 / 8.07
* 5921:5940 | 0.22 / 7.49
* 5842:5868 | 0.11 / 8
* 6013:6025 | 0.09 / 8.87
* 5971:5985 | 0.13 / 8.38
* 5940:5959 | 0.15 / 8.08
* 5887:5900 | 0.15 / 7.83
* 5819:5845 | -0.02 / 8.87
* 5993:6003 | 0.13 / 8.46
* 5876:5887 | 0.11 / 8.13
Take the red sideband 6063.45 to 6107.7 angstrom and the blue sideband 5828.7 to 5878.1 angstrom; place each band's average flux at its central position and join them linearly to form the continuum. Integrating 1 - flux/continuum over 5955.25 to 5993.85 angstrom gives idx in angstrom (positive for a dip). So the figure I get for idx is 4.7 angstrom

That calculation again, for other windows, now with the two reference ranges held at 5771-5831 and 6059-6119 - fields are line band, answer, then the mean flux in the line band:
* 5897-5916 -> 3.8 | 7.33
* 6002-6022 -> 1.6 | 8.9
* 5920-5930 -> 2.1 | 7.27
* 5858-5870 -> 1.4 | 7.9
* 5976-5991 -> 1.9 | 8.34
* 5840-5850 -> 1.0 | 7.92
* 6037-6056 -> 0.7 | 9.51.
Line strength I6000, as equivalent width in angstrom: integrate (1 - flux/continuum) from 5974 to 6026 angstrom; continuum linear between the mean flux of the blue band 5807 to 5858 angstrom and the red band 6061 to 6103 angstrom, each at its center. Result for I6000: 5.3 angstrom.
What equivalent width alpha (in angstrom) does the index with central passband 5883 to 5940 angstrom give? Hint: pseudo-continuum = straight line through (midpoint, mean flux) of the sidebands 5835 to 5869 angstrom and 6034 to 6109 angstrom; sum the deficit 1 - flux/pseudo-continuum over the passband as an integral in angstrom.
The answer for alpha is 6.8 angstrom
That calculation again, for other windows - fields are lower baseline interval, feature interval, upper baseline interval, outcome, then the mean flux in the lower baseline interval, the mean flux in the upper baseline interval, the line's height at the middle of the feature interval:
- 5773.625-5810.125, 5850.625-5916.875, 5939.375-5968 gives 3.9 angstrom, 8.55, 8.02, 8.25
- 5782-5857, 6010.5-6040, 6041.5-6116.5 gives 1.6 angstrom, 8.61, 9.96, 9.68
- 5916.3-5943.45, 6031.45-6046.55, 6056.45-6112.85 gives -0.5 angstrom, 7.52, 10.1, 9.33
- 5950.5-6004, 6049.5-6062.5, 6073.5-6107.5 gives -0.1 angstrom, 8.17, 10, 9.44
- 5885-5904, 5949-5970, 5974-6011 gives 0.7 angstrom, 7.75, 8.47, 8.23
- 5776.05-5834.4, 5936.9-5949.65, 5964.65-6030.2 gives 0.8 angstrom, 8.74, 8.51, 8.58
